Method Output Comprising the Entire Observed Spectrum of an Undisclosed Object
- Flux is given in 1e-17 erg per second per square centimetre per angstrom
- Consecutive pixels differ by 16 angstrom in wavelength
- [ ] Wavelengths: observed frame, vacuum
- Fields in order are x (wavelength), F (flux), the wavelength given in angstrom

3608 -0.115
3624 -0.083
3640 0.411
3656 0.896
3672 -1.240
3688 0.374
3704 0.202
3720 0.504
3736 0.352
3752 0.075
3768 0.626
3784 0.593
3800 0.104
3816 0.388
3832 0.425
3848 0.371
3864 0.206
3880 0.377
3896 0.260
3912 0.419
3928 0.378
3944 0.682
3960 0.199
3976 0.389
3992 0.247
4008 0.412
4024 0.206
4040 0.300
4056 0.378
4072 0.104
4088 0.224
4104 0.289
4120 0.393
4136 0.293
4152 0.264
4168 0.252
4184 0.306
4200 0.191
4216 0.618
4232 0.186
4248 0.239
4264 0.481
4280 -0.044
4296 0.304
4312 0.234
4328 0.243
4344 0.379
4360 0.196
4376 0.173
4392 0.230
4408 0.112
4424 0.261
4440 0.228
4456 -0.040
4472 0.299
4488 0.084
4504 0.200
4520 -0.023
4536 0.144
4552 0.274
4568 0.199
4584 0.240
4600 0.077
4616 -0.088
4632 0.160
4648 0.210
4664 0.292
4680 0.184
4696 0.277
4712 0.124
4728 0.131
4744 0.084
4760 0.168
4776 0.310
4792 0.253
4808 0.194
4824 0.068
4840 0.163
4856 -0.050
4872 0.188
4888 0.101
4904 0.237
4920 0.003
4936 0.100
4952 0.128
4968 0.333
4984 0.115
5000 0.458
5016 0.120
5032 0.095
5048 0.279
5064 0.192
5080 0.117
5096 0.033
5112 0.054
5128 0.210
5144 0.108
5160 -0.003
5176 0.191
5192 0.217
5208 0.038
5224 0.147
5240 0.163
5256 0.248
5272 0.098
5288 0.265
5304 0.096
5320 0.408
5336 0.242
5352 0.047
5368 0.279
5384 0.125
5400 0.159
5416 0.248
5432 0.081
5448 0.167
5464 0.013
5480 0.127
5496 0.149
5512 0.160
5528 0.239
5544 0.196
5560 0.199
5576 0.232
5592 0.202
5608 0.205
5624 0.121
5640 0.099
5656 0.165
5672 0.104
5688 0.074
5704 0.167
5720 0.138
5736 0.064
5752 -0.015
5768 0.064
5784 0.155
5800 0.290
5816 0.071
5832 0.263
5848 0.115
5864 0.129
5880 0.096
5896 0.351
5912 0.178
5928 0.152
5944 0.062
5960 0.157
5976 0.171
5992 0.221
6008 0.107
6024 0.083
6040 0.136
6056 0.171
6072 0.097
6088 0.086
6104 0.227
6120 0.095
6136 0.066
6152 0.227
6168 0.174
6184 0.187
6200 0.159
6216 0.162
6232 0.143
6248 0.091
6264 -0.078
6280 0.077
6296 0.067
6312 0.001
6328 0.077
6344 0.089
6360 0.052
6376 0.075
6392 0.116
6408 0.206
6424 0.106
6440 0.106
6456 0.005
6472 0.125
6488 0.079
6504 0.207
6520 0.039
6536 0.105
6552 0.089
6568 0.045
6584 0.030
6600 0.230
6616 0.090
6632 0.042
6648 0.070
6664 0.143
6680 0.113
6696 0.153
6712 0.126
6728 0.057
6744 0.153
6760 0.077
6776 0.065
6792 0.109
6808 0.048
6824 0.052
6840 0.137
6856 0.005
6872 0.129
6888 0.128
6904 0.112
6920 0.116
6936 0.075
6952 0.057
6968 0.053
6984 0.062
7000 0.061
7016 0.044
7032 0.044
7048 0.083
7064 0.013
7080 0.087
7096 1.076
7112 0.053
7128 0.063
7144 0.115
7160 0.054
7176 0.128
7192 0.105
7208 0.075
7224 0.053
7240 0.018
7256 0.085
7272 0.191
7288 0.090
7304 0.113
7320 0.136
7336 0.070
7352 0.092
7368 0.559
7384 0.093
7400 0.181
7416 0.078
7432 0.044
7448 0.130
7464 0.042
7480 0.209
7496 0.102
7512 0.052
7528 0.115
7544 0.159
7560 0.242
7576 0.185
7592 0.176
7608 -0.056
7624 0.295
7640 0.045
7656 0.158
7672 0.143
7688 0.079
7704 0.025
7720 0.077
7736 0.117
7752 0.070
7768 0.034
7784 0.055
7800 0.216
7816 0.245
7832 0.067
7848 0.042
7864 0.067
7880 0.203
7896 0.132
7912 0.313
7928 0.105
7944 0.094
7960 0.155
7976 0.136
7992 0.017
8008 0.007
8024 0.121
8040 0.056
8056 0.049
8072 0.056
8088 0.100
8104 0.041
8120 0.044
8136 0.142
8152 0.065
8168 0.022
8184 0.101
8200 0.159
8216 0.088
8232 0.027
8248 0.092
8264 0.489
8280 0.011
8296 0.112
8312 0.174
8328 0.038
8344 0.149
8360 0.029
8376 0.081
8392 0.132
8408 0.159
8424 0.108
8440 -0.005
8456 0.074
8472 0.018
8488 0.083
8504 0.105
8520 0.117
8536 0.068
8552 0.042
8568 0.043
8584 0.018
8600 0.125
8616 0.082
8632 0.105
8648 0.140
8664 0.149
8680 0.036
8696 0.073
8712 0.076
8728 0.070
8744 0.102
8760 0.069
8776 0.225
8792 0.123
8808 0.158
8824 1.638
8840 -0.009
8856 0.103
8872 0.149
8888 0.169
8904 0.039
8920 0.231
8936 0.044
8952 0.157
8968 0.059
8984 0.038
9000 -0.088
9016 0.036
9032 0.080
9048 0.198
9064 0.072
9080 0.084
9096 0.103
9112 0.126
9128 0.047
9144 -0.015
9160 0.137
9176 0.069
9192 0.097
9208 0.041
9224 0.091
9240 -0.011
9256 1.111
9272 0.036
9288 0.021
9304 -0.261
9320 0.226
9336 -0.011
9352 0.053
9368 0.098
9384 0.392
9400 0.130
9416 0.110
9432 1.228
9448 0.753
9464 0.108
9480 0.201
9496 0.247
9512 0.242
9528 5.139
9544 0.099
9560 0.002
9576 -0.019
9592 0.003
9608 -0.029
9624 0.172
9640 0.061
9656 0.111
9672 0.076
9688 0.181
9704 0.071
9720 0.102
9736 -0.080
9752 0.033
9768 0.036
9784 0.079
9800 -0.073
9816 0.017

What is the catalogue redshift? 0.90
